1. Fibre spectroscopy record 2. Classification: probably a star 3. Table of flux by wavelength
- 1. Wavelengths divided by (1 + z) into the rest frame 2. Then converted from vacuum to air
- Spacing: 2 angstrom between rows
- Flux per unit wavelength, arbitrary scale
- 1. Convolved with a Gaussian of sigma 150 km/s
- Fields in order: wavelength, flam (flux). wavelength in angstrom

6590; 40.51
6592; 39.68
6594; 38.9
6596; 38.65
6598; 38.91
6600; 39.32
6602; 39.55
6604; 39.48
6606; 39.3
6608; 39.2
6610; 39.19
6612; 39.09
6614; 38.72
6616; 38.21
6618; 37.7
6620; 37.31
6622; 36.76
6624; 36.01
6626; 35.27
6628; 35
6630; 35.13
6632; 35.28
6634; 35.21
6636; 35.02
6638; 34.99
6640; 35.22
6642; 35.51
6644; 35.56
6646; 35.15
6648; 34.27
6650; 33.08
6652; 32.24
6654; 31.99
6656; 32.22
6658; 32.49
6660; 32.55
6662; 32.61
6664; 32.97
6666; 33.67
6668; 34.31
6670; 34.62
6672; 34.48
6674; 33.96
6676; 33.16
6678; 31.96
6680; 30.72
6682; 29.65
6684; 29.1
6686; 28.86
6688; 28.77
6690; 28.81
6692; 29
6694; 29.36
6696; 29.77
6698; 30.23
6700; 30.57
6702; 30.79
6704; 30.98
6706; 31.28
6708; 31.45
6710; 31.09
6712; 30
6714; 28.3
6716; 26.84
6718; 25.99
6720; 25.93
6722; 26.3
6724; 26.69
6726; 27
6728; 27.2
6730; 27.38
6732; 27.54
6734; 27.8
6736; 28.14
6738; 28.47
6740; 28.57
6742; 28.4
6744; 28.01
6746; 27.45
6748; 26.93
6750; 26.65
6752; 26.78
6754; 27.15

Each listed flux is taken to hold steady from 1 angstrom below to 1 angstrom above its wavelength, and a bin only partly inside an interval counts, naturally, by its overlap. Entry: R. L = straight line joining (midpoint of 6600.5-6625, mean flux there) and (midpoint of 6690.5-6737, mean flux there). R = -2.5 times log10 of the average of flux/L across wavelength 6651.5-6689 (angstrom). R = 0.02 mag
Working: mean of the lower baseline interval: 38.4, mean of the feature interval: 32.1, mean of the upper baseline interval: 28.7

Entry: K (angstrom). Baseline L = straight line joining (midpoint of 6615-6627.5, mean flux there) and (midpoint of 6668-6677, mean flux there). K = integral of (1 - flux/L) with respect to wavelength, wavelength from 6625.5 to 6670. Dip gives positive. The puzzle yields 1.66 angstrom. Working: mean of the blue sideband 36.8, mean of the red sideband 34.1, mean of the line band 34.1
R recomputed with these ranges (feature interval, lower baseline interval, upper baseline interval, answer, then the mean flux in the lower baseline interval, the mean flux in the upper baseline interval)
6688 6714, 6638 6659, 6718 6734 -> -0.04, 33.8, 26.9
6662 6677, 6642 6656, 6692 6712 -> -0.04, 33.7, 30.5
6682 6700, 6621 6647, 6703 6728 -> 0.04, 35.4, 28.4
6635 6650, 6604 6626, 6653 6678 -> 0.01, 38.1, 33.2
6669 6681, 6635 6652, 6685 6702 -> -0.06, 34.7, 29.5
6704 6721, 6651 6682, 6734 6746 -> 0.04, 32.8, 28.2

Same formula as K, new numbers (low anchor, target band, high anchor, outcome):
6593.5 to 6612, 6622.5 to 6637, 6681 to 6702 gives 0.4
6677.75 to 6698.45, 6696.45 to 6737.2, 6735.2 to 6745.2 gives 0.4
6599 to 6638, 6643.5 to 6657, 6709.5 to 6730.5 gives 0.3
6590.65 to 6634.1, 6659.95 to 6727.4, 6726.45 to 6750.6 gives 2.3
